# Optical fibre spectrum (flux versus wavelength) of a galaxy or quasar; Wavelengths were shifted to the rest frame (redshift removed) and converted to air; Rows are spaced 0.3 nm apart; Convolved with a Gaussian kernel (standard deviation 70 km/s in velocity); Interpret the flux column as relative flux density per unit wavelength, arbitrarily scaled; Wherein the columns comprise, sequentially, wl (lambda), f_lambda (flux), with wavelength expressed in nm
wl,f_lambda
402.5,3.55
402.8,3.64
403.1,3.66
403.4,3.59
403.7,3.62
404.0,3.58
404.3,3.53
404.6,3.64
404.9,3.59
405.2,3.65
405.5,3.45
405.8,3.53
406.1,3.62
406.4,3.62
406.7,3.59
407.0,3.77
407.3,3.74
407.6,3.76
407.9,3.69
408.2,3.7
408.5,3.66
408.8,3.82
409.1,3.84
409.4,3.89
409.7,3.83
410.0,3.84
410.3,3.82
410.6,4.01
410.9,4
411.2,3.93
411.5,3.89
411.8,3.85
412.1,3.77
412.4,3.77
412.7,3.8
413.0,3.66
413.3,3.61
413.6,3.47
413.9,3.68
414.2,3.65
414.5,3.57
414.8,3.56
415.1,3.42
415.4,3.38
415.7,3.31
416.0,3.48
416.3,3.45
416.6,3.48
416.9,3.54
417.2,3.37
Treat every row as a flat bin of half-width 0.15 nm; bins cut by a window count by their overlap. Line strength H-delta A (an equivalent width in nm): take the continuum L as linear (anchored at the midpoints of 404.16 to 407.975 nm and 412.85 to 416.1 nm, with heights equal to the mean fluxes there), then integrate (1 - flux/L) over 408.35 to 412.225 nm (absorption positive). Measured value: -0.30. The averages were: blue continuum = 3.63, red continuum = 3.53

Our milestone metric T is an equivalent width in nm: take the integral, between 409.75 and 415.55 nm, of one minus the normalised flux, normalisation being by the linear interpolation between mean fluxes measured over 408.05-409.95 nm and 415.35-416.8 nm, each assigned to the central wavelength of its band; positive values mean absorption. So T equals -0.19 nm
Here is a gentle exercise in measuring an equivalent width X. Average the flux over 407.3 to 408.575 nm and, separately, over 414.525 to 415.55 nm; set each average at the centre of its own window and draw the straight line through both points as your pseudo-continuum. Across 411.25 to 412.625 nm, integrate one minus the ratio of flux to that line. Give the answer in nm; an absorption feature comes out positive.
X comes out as -0.10 nm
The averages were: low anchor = 3.71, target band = 3.83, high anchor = 3.47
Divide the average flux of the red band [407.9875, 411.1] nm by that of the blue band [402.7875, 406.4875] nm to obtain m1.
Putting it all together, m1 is 1.1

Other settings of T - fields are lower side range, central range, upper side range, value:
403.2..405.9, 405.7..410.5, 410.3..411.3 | 0.072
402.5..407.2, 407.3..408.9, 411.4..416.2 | -0.052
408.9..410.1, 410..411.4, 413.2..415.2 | -0.056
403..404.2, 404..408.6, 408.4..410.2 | 0.091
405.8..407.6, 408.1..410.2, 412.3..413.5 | -0.070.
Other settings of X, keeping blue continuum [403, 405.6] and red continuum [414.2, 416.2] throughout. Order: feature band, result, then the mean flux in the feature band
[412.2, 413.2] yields -0.069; 3.74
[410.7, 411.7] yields -0.121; 3.94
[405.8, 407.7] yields -0.056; 3.67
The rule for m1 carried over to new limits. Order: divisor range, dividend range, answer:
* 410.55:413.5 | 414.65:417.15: 0.90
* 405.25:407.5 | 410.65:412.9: 1.07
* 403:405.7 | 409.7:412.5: 1.08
